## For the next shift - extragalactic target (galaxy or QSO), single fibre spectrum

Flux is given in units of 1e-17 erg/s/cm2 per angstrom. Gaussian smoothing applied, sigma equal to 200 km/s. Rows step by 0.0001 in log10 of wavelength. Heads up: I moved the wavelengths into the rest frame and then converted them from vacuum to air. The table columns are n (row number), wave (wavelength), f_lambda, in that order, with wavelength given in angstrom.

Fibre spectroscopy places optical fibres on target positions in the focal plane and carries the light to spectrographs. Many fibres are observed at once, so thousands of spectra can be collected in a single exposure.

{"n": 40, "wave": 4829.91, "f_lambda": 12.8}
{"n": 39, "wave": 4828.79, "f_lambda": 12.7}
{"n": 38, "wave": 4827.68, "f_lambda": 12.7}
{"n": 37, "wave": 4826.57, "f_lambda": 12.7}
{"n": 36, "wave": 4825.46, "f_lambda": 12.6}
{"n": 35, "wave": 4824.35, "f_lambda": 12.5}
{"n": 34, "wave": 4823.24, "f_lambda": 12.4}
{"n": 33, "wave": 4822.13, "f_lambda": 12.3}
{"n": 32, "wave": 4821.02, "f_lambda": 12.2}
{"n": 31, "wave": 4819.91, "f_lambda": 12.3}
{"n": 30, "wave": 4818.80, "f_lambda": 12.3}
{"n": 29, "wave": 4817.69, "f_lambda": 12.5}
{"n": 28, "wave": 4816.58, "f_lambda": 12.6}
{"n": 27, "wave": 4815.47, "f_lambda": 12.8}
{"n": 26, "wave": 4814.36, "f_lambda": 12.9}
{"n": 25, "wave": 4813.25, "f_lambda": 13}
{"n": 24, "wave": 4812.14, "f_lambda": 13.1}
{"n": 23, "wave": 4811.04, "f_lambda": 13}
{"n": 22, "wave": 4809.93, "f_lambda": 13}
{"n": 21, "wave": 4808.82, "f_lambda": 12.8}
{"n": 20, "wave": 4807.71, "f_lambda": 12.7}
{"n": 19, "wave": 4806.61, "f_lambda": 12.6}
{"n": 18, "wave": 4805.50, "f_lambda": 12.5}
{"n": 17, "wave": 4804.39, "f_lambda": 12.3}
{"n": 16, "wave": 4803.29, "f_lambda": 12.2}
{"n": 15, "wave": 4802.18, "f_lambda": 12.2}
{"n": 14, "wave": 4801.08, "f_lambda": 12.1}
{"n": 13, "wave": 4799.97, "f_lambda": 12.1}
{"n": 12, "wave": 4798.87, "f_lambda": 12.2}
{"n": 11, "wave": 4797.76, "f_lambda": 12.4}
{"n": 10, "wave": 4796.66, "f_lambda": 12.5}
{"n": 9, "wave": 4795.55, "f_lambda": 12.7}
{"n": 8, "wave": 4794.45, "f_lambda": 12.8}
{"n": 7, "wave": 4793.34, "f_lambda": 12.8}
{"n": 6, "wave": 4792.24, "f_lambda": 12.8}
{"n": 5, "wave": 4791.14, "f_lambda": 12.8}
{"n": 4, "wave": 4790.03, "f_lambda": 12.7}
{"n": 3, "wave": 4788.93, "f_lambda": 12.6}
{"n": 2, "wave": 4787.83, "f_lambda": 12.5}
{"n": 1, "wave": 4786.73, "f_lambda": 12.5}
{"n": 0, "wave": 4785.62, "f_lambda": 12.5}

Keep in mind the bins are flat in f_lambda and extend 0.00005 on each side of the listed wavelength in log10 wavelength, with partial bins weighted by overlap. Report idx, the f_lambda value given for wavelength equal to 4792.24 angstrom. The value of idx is 12.8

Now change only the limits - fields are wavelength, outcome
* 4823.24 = 12.4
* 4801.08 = 12.1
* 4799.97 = 12.1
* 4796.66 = 12.5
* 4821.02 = 12.2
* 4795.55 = 12.7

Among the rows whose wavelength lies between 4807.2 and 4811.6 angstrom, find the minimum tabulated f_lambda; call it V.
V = 12.7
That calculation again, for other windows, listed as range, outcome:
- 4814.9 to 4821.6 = 12.2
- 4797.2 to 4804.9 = 12.1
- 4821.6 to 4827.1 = 12.3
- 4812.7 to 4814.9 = 12.9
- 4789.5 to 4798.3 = 12.4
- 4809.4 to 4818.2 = 12.5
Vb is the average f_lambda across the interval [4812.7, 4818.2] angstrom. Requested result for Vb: 12.8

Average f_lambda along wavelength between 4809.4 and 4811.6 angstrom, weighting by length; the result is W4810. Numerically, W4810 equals 13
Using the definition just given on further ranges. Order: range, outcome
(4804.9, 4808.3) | 12.6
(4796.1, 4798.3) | 12.4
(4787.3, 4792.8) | 12.7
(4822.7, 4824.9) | 12.5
